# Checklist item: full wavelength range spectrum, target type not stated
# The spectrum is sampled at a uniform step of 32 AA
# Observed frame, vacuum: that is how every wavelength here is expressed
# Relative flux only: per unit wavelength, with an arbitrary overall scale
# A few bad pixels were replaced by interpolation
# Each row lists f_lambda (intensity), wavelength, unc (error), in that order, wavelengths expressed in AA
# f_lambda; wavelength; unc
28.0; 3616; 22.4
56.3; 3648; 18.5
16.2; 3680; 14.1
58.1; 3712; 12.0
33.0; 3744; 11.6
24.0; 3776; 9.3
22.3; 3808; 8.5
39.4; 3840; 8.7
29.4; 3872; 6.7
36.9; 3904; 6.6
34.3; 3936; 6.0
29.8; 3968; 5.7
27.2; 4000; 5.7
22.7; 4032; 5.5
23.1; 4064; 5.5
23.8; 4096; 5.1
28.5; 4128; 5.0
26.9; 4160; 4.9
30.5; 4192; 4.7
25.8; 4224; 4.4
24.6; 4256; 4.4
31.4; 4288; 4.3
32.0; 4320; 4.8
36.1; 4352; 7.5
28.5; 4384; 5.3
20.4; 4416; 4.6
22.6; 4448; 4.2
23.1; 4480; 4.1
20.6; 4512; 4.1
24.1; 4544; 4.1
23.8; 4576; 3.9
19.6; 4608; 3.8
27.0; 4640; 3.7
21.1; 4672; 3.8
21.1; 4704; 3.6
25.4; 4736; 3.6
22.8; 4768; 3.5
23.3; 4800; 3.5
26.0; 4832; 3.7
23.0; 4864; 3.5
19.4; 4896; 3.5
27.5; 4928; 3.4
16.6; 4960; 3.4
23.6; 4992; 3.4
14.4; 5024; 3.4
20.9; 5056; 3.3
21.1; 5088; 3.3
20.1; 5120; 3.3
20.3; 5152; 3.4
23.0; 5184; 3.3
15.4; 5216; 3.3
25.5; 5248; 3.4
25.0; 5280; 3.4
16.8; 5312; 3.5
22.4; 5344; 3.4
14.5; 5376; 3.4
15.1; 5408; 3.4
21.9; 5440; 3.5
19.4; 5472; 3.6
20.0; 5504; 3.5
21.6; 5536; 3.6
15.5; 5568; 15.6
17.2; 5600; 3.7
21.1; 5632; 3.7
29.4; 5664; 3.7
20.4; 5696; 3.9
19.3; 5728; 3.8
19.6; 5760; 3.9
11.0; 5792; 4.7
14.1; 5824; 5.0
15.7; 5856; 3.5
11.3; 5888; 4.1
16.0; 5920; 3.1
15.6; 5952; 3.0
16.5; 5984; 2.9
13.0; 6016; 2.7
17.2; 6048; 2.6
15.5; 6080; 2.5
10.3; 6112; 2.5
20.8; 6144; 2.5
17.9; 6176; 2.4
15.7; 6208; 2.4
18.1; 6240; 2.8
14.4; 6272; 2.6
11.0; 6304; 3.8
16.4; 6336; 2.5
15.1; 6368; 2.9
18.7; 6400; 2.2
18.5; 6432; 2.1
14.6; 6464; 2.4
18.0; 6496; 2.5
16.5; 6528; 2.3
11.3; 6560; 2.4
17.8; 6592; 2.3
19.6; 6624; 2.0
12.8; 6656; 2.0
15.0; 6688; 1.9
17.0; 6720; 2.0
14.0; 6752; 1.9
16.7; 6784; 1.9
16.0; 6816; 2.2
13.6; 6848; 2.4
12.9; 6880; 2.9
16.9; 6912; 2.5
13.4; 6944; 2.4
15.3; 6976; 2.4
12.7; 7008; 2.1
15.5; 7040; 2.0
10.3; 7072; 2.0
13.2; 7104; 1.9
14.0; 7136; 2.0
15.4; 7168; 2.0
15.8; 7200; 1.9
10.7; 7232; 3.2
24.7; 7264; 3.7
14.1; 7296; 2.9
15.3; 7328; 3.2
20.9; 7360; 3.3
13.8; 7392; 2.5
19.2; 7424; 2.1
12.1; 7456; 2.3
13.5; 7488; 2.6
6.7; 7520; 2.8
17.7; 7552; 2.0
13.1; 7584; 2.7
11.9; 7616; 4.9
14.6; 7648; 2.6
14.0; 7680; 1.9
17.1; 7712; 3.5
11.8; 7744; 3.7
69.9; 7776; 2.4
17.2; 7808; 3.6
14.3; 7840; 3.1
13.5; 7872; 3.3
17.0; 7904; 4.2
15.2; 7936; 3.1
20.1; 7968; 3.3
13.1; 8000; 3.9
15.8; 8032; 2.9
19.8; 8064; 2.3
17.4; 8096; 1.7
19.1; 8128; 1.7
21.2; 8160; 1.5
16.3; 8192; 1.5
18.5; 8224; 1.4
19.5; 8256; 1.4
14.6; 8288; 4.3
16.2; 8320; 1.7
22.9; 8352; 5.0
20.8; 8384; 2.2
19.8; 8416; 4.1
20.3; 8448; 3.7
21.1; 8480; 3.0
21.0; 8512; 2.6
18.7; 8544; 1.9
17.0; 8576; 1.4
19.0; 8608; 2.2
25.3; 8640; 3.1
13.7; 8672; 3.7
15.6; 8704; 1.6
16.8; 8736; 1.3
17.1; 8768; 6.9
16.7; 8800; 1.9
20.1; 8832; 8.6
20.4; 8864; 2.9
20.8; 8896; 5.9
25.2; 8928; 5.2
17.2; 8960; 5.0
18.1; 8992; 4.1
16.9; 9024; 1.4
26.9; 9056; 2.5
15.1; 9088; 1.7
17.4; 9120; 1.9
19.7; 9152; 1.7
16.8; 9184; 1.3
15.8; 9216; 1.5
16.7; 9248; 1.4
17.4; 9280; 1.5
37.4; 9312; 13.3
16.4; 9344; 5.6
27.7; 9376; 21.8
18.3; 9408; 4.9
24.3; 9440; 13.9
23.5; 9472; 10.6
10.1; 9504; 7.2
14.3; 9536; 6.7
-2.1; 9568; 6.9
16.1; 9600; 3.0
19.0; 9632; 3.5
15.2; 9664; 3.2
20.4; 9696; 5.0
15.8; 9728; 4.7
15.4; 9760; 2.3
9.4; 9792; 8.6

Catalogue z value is 1.09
